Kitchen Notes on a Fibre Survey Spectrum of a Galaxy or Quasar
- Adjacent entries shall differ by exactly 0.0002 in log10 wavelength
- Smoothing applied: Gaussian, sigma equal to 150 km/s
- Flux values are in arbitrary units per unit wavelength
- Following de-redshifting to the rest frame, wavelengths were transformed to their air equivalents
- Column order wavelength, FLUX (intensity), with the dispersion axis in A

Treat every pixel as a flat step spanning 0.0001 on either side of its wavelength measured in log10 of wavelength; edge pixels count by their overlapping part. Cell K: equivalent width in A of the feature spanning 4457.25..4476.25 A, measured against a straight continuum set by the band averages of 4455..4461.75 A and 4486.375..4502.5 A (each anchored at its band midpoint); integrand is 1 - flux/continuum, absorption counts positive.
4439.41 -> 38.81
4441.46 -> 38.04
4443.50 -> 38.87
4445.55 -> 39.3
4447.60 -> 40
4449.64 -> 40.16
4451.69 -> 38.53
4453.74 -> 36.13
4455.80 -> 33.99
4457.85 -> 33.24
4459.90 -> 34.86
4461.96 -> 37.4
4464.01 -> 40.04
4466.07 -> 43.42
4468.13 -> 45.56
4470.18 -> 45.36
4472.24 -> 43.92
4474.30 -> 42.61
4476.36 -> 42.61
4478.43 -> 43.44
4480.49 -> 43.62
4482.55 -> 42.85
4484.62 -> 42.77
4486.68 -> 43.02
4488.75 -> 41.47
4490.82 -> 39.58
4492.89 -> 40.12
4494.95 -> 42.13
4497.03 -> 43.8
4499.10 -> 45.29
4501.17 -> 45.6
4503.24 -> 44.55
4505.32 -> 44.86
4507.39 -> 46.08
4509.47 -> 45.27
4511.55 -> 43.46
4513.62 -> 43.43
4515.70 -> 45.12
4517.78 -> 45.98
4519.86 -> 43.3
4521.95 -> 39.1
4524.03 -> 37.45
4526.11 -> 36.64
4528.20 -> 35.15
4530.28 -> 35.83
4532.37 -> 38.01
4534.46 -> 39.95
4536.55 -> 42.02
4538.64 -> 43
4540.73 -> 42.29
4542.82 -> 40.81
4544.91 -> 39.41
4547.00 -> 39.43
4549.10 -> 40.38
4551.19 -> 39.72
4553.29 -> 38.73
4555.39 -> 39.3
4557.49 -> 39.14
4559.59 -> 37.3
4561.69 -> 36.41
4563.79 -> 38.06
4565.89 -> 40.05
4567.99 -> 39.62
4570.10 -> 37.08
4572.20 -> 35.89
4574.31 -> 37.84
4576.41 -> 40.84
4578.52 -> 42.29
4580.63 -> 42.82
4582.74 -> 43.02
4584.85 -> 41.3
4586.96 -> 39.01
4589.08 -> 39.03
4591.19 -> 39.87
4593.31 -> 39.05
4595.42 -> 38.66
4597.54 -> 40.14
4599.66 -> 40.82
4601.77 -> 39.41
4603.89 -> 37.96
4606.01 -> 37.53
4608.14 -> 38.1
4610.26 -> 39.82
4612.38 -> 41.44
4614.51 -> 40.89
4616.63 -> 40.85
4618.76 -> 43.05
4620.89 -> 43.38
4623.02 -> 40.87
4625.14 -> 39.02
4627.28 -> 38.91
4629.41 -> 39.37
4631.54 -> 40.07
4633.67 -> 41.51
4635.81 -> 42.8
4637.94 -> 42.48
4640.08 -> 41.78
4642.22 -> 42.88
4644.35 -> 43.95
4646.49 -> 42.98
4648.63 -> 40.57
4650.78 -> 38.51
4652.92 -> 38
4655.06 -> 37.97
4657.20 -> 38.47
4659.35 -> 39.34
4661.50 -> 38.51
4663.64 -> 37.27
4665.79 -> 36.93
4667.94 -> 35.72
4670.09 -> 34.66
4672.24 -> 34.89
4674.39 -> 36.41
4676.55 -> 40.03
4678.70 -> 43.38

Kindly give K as -2.4 A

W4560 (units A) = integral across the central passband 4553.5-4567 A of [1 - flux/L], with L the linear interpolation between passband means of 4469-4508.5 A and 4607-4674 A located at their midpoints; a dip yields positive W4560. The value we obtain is 1.1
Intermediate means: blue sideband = 43.4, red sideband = 39.8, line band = 38.4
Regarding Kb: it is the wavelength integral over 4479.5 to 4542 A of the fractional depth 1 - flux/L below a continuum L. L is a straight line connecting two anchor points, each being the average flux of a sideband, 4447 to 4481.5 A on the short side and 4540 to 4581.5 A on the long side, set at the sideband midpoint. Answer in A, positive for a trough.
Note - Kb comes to -3.5 A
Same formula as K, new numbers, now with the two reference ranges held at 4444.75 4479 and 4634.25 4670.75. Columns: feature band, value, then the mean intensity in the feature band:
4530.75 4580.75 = 0.4 A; 39.5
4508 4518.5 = -1.3 A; 44.7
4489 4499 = -0.5 A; 41.8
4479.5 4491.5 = -0.7 A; 42.3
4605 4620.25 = -0.2 A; 40.3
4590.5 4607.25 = 0.3 A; 39.1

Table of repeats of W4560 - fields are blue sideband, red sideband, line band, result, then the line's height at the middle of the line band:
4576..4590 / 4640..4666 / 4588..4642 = 0.3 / 40.6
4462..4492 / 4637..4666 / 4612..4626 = -0.3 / 40.5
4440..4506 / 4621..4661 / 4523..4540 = 1.0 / 40.9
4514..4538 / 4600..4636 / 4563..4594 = 0.3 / 40.1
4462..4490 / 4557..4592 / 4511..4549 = 0.4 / 41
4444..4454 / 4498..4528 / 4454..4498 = -0.4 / 40.7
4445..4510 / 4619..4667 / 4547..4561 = 0.7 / 41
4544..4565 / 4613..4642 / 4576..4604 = -0.3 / 40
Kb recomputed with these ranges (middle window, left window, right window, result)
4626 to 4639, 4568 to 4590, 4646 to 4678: -0.7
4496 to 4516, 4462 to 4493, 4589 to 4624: -1.3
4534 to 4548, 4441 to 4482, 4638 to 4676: -0.5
